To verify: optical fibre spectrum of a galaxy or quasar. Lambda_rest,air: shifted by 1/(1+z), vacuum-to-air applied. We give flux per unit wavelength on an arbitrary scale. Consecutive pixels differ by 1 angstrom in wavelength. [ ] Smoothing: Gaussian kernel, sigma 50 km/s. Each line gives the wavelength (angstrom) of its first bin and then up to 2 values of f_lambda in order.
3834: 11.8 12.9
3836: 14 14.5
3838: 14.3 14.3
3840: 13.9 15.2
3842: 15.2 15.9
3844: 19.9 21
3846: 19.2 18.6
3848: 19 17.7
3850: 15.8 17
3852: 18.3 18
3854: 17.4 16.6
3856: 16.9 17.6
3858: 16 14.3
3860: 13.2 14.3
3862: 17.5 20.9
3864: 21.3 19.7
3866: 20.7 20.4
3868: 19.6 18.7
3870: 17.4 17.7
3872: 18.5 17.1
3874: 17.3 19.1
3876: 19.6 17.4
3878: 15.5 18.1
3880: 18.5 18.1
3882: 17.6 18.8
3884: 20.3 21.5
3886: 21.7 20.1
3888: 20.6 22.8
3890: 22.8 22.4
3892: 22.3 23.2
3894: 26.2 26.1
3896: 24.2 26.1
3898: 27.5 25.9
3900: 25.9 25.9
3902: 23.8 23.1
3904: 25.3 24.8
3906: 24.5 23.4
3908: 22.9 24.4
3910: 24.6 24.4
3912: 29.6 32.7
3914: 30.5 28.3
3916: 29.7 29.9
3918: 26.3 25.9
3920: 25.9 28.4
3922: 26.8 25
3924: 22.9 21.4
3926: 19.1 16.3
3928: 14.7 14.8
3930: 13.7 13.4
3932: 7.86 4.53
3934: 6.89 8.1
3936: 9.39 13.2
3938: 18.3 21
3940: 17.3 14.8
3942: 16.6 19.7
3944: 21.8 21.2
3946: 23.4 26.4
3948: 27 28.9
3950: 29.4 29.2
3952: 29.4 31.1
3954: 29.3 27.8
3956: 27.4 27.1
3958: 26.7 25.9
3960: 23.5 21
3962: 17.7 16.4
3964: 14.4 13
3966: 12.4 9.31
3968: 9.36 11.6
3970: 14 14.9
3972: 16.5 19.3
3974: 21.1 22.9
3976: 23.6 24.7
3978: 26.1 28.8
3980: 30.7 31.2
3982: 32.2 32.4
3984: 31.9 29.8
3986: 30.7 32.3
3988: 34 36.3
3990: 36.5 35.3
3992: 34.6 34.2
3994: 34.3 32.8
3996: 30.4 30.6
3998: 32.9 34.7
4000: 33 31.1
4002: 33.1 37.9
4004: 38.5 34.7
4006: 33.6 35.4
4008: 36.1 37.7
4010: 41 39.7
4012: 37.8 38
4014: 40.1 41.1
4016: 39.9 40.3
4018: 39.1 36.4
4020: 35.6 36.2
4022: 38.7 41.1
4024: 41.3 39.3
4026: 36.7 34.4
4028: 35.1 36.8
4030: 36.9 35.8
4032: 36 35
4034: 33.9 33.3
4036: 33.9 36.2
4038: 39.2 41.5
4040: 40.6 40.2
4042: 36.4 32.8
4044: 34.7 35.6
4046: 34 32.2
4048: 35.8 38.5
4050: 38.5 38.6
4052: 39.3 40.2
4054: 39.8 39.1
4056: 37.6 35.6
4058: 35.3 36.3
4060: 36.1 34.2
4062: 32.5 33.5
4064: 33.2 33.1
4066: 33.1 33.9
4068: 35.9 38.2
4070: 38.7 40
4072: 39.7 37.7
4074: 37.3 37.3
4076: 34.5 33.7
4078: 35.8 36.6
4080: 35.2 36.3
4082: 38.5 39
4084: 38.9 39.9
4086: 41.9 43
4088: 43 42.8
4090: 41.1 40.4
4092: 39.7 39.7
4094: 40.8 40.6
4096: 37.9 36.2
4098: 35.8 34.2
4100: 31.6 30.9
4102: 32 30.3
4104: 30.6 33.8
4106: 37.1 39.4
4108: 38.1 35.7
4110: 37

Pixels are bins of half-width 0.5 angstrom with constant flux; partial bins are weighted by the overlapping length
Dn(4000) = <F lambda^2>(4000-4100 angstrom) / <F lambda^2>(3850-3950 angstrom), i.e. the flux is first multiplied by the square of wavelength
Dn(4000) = 1.9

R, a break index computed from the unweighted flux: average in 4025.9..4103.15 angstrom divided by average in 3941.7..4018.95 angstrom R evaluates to 1.3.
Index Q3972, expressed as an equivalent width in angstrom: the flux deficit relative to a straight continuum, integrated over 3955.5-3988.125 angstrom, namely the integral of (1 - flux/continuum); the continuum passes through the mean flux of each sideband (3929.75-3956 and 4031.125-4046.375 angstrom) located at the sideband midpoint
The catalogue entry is 2.9 angstrom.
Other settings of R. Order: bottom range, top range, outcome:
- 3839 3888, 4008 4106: 2.06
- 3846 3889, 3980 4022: 1.93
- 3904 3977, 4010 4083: 1.75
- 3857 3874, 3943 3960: 1.49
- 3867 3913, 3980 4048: 1.62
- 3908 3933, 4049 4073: 1.61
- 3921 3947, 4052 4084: 2.16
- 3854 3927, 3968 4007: 1.34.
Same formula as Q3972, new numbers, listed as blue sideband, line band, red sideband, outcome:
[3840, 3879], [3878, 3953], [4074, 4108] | 0.8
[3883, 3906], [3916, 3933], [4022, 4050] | 3.7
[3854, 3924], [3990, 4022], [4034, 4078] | -3.9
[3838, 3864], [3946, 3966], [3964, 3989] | -2.2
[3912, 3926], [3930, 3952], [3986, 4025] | 8.5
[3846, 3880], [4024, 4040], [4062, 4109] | -2.1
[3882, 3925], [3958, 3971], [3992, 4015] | 6.3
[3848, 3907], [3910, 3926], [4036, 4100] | -2.1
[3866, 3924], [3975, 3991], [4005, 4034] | 1.3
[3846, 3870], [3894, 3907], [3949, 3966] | -3.0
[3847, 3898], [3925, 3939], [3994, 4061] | 7.0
